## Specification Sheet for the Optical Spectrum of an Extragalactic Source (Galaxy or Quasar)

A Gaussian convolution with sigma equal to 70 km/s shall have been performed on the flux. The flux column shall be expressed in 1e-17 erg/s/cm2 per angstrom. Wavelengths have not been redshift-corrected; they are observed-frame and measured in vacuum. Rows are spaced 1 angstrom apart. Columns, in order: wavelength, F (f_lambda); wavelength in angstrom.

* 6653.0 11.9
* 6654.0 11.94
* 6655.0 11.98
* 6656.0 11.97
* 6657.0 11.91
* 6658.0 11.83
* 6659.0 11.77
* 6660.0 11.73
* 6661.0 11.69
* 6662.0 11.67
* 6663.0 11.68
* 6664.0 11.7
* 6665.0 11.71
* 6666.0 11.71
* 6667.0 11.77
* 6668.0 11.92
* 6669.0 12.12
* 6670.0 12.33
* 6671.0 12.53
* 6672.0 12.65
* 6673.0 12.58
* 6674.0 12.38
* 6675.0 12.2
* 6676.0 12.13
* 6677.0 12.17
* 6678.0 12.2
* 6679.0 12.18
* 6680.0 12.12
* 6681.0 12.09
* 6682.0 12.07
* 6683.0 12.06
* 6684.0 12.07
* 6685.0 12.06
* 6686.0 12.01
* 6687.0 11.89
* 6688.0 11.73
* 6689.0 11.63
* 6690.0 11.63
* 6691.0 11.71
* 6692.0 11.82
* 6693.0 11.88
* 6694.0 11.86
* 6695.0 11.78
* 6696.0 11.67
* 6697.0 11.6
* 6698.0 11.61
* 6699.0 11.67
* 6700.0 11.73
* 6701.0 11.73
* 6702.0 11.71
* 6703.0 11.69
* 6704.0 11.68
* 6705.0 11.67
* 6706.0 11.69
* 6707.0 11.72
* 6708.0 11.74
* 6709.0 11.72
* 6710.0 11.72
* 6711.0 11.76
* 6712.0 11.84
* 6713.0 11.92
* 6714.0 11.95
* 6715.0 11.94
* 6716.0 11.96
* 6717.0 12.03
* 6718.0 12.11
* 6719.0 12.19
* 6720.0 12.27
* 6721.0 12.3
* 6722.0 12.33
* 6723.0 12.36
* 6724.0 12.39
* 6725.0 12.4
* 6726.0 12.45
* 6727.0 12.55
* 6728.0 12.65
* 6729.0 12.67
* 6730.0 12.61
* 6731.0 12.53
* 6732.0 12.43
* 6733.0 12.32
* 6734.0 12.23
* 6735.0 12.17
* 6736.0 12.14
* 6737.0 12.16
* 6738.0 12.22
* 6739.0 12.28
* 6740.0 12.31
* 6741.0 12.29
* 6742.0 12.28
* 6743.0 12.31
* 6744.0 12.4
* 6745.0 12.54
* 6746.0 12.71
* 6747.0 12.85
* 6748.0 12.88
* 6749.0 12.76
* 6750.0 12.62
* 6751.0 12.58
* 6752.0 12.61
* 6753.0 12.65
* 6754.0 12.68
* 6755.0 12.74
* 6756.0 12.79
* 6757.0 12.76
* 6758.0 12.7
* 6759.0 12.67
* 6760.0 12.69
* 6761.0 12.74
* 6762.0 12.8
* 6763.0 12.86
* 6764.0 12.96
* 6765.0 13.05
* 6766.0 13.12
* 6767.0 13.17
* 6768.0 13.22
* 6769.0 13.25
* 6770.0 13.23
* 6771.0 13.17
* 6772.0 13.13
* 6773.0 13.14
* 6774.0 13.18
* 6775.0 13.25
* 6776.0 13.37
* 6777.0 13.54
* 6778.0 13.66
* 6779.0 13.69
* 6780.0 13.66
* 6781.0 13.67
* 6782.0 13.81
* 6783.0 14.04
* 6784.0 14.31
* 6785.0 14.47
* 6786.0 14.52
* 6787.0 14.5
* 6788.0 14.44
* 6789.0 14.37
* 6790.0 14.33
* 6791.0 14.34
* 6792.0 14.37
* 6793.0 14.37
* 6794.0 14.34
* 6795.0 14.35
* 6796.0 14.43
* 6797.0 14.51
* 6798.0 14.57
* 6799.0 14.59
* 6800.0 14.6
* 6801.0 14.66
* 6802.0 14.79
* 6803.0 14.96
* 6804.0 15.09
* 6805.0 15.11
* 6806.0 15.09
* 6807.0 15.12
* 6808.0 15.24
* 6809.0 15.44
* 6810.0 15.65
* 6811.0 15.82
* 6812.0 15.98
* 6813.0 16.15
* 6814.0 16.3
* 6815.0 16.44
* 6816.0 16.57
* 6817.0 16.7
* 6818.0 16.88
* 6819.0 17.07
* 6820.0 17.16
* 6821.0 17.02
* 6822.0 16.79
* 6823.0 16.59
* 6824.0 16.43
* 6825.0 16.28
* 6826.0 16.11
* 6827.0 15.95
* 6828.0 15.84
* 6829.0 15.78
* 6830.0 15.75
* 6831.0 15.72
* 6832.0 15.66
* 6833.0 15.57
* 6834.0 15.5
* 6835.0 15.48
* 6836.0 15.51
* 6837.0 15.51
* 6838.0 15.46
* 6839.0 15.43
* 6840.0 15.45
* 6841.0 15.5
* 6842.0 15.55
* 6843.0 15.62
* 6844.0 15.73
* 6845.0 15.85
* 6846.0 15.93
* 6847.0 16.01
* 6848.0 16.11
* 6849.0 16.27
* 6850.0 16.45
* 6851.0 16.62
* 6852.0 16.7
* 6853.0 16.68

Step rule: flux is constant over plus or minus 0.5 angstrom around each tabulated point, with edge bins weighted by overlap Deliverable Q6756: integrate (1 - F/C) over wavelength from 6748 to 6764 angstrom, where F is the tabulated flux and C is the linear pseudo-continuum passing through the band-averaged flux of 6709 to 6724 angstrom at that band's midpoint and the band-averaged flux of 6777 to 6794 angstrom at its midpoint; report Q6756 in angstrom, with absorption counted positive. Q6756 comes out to 0.6 angstrom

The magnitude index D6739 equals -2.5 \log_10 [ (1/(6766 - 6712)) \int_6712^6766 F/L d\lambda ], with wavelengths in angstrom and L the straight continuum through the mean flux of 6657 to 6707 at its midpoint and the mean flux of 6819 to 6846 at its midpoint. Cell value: 0.08 mag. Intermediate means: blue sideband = 11.9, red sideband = 15.9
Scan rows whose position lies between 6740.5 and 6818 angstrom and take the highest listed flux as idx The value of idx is 16.88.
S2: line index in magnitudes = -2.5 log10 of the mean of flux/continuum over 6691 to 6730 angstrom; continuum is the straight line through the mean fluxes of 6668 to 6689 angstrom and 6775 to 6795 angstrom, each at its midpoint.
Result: 0.07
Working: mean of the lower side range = 12.2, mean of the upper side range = 14.1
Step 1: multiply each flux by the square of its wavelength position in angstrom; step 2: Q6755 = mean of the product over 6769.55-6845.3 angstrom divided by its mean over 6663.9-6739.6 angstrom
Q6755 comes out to 1.29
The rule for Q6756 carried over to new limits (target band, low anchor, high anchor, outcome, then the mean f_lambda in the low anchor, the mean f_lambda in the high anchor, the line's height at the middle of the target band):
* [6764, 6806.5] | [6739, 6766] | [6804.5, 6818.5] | 1.3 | 12.7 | 15.9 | 14.5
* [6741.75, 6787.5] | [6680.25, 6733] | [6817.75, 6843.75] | 2.4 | 12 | 16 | 13.9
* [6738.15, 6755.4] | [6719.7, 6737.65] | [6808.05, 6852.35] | 0.6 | 12.4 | 16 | 13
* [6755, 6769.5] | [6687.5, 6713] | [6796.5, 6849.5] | 0.9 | 11.7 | 15.8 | 13.8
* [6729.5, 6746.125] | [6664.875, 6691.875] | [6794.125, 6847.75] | 1.5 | 12.1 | 15.7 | 13.6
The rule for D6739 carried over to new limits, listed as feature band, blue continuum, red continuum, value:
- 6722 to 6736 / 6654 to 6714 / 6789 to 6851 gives 0.06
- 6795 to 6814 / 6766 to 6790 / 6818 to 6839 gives -0.01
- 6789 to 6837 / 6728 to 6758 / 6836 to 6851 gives -0.05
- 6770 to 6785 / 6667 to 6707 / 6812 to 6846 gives 0.08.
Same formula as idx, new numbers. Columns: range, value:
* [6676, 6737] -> 12.67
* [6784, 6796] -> 14.52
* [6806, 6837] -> 17.16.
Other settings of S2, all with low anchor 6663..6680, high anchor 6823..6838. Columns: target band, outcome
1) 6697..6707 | 0.10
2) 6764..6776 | 0.10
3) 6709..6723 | 0.10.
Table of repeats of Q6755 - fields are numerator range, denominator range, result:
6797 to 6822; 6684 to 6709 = 1.38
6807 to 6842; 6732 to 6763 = 1.31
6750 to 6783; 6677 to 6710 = 1.13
